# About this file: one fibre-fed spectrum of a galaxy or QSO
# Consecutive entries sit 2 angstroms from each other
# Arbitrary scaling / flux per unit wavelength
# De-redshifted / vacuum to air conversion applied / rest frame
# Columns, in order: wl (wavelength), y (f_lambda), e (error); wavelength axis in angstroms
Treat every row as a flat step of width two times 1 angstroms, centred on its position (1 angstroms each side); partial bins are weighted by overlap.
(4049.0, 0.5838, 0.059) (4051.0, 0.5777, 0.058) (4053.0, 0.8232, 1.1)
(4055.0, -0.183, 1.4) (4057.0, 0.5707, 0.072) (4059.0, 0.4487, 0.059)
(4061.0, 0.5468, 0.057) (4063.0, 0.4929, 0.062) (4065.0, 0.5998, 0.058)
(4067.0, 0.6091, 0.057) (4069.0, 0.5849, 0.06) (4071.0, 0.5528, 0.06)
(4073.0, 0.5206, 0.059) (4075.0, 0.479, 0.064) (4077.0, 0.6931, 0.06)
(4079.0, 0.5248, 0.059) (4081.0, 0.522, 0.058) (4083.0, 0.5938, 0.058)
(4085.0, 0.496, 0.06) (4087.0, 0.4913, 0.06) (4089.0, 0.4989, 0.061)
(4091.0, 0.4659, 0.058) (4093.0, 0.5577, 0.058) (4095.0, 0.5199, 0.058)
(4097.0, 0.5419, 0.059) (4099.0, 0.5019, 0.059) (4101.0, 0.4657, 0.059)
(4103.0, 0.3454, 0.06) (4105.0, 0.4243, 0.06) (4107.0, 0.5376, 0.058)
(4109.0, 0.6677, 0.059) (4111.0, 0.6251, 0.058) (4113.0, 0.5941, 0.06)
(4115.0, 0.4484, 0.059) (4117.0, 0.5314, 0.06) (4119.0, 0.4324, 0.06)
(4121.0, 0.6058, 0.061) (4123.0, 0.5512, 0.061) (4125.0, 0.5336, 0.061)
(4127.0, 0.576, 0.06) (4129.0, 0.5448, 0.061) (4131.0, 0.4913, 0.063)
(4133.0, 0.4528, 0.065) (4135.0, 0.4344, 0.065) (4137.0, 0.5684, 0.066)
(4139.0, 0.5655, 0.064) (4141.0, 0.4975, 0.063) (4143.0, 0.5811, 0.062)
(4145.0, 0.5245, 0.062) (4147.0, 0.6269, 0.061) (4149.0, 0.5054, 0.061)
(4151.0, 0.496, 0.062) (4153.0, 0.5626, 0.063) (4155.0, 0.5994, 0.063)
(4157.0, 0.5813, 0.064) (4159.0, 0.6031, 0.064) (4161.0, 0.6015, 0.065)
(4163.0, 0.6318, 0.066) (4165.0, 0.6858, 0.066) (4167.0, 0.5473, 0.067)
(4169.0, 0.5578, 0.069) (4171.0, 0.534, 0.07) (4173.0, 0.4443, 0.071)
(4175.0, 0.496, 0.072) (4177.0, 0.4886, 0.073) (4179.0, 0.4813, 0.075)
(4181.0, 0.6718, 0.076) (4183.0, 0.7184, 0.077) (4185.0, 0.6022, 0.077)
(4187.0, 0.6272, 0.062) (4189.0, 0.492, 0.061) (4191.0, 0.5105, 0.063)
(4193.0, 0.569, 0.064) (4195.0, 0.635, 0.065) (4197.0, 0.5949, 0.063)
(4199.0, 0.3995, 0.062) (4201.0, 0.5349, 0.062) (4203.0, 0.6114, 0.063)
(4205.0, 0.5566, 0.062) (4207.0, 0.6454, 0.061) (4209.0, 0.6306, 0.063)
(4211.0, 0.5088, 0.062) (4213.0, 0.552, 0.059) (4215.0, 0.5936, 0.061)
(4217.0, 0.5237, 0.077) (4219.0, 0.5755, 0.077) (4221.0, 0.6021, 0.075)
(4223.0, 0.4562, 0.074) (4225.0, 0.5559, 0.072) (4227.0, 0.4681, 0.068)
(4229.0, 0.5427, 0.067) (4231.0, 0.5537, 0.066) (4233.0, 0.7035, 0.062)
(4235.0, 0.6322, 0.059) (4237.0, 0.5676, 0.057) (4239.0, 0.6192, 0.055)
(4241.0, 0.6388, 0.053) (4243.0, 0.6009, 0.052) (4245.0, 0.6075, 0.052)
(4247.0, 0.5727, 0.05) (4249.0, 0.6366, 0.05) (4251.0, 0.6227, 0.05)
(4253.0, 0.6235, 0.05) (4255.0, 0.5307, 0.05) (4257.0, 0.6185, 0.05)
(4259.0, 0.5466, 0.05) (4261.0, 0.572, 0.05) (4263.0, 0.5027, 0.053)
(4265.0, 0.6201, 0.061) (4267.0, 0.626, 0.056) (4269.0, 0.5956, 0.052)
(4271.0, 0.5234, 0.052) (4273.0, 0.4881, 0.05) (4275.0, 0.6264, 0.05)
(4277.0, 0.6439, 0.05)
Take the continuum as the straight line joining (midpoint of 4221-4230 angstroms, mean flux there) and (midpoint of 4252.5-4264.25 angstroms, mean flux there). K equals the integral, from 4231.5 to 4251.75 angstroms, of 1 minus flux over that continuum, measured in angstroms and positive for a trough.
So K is -3.0 angstroms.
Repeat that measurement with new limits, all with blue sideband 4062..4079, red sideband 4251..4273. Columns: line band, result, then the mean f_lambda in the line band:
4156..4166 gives -0.9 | 0.621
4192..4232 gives 1.1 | 0.555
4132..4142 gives 1.1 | 0.504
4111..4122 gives 0.7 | 0.532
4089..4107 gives 2.6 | 0.482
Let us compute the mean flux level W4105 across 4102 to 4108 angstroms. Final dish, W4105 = 0.436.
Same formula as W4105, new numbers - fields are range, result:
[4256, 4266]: 0.572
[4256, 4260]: 0.583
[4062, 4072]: 0.568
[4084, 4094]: 0.502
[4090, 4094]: 0.512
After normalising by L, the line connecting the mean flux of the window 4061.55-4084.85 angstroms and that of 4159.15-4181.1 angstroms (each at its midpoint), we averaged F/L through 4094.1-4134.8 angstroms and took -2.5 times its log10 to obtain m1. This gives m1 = 0.08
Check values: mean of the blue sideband 0.559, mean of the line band 0.518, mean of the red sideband 0.555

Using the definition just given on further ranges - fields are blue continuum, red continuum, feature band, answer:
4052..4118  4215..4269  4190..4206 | 0.024 mag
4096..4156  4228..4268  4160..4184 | -0.034 mag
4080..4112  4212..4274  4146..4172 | -0.073 mag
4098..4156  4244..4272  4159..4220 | -0.025 mag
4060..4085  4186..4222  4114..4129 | 0.066 mag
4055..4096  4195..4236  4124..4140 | 0.036 mag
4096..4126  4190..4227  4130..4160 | -0.013 mag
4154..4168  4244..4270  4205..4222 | 0.038 mag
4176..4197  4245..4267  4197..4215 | 0.044 mag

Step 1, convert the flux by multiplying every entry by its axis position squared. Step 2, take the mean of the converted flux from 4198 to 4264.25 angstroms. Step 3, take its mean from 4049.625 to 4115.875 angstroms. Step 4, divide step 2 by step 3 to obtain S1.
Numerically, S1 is 1.2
